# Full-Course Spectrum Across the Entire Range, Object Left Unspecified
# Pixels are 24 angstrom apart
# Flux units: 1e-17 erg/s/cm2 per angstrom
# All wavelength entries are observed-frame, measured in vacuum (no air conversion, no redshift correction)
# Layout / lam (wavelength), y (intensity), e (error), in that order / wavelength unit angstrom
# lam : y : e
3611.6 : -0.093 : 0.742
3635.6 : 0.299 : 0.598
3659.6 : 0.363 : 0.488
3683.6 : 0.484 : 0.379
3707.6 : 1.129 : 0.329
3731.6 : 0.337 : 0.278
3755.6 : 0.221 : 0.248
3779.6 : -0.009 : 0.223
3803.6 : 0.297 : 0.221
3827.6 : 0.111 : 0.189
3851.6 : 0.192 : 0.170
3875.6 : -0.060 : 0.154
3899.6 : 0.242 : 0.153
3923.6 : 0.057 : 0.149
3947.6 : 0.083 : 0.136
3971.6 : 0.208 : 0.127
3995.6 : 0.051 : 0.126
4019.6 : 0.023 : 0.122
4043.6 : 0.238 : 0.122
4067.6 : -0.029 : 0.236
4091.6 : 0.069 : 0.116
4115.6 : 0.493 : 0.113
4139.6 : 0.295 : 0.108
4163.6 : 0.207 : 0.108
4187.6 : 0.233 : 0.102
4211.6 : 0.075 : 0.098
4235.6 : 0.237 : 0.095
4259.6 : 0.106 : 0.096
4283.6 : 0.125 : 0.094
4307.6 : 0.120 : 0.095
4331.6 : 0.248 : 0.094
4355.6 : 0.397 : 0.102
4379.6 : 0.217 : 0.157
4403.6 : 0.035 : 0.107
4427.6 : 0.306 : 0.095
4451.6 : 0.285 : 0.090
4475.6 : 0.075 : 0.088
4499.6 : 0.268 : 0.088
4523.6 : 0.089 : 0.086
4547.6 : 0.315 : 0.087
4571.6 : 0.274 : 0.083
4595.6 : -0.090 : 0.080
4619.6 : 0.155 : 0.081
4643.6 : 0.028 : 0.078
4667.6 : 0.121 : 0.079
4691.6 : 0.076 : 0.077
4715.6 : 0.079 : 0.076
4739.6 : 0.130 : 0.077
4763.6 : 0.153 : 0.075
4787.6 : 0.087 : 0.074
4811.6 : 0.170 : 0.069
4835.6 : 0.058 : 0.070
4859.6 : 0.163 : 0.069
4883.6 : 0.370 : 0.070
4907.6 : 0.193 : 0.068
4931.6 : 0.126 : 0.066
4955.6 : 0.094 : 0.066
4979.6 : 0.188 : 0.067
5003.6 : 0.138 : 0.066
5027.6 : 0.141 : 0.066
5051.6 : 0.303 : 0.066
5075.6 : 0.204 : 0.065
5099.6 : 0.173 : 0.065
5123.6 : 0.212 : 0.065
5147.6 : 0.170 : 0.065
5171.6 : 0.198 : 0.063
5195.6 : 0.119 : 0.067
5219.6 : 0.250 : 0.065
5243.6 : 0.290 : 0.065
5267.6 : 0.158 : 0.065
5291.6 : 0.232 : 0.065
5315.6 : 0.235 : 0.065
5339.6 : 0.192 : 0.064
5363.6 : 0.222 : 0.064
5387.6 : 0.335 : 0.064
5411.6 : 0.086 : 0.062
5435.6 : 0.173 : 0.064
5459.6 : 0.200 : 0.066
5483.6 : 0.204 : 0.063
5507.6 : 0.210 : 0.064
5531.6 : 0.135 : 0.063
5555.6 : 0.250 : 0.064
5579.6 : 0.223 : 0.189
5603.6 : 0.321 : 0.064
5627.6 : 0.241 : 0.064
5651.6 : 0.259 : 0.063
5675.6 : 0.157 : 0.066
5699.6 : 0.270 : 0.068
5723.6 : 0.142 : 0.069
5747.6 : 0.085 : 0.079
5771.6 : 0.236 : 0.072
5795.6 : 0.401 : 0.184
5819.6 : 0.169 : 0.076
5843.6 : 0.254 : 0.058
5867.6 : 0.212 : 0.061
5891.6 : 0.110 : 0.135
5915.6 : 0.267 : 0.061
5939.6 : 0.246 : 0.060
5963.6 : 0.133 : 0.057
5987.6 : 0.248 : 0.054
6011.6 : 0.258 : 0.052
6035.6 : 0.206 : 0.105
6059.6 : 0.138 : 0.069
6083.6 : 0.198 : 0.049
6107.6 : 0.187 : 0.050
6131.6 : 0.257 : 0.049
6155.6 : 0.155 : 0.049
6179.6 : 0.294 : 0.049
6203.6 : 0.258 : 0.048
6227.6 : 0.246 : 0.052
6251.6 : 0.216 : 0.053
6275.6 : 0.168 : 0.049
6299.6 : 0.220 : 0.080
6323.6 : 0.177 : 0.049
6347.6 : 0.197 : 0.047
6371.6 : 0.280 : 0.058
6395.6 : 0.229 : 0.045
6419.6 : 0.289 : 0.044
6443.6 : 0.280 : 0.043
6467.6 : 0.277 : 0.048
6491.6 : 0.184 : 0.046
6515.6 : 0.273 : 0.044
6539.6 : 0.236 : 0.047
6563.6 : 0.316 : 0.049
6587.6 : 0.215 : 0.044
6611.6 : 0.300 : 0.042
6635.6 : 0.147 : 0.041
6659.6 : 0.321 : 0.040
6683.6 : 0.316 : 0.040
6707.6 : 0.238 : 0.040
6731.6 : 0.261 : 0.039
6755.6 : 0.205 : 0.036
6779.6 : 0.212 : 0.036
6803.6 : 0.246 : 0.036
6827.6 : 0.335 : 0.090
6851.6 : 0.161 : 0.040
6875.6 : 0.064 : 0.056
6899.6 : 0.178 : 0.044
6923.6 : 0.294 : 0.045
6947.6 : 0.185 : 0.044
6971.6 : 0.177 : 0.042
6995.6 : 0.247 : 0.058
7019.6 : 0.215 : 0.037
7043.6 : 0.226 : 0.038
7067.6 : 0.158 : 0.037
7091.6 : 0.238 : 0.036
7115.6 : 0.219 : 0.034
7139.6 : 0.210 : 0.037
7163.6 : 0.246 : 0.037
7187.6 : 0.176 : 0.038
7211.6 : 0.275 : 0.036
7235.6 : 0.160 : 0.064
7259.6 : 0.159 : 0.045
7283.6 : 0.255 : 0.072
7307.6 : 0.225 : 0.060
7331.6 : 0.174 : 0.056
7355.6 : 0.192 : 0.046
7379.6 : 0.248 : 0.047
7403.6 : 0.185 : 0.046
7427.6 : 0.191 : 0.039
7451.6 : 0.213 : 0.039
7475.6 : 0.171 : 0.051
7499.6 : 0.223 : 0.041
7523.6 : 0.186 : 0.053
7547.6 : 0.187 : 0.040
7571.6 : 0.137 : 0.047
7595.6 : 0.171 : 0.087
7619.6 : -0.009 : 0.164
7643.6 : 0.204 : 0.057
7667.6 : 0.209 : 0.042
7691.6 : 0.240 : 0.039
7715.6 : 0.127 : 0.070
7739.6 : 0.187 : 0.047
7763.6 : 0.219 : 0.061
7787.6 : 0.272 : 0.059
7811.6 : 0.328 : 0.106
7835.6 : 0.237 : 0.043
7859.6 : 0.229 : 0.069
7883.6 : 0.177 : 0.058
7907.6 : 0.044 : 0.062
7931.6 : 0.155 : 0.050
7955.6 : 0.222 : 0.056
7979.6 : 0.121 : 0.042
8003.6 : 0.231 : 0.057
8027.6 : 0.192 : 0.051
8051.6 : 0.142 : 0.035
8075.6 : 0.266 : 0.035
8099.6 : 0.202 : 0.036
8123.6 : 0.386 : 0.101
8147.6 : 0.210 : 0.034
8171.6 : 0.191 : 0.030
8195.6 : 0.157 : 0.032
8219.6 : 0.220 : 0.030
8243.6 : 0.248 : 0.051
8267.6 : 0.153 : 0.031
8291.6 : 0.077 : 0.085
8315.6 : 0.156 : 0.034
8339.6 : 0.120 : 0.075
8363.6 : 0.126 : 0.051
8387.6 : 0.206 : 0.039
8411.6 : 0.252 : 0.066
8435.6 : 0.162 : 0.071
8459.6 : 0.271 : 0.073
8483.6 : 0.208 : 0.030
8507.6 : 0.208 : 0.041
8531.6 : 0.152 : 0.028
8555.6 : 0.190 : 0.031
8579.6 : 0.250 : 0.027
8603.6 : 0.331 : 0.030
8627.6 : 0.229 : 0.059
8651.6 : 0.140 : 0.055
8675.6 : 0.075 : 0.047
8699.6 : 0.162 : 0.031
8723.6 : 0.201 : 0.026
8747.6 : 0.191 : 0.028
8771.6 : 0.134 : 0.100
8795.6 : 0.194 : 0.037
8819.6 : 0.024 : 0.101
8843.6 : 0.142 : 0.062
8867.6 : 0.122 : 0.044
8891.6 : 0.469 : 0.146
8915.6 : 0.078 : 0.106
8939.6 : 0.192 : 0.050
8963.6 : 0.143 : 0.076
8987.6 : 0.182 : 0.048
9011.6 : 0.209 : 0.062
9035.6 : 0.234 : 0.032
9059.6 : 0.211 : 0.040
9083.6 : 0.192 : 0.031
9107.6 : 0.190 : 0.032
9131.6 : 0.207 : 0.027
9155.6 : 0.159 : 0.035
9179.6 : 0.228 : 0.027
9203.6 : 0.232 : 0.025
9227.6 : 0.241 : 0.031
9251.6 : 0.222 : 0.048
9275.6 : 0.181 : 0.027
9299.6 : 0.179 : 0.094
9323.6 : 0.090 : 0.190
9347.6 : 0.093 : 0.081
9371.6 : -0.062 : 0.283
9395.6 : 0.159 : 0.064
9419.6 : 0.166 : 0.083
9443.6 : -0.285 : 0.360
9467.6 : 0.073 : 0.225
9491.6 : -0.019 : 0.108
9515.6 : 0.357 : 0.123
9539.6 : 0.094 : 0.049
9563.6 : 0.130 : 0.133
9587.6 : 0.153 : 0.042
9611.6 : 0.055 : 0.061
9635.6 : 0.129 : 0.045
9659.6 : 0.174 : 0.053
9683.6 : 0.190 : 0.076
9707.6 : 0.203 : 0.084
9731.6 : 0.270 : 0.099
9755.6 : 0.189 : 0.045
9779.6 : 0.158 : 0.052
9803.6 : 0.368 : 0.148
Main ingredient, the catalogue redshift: 1.70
